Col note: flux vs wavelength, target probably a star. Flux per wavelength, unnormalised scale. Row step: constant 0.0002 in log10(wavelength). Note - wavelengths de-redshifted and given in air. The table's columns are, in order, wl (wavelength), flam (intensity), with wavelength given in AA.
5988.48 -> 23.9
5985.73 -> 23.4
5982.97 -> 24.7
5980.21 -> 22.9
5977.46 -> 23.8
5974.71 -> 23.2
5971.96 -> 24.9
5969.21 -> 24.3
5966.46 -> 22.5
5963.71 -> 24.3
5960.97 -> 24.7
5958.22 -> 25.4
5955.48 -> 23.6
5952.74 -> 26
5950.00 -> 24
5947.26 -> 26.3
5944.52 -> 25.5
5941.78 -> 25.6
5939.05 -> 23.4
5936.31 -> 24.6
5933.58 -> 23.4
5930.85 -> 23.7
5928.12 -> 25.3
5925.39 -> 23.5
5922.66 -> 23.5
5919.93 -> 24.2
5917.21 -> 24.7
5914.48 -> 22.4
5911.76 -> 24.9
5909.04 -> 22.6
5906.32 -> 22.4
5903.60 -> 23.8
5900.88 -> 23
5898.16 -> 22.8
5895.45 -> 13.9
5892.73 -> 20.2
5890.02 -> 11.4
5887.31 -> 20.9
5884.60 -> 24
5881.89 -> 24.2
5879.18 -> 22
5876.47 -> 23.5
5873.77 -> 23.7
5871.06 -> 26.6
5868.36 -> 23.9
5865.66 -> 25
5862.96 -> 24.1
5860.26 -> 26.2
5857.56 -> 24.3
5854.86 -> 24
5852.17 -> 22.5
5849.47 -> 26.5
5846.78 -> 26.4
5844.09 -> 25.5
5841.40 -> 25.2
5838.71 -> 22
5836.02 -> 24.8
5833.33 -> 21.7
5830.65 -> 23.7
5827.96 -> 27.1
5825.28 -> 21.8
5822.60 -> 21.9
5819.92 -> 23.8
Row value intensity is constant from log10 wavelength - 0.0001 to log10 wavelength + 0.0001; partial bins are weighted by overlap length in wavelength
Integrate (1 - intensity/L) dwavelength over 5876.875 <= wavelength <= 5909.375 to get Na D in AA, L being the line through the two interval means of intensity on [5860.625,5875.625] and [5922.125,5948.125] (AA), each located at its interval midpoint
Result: 4.9 AA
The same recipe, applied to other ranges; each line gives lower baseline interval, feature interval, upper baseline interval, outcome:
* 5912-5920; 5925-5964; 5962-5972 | -1.3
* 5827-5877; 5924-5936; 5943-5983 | 0.2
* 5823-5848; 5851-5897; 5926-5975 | 3.6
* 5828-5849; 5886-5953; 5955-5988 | 3.7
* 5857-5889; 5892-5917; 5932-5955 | 2.4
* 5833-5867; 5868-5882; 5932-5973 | 0.3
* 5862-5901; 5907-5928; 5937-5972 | -0.4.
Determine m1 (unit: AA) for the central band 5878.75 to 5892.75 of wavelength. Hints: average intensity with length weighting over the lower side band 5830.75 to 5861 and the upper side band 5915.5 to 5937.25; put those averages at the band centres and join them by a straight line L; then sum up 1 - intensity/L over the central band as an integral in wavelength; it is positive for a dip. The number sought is 2.2 AA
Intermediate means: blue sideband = 24.4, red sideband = 24.1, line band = 20.4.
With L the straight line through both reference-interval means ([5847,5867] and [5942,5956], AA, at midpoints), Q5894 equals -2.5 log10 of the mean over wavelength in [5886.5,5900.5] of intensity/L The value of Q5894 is 0.35 mag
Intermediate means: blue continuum 24.8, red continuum 25.2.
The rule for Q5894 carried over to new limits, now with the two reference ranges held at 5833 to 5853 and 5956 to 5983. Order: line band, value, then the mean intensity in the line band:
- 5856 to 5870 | -0.01 mag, 24.7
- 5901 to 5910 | 0.06 mag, 23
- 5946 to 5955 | -0.05 mag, 25.2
